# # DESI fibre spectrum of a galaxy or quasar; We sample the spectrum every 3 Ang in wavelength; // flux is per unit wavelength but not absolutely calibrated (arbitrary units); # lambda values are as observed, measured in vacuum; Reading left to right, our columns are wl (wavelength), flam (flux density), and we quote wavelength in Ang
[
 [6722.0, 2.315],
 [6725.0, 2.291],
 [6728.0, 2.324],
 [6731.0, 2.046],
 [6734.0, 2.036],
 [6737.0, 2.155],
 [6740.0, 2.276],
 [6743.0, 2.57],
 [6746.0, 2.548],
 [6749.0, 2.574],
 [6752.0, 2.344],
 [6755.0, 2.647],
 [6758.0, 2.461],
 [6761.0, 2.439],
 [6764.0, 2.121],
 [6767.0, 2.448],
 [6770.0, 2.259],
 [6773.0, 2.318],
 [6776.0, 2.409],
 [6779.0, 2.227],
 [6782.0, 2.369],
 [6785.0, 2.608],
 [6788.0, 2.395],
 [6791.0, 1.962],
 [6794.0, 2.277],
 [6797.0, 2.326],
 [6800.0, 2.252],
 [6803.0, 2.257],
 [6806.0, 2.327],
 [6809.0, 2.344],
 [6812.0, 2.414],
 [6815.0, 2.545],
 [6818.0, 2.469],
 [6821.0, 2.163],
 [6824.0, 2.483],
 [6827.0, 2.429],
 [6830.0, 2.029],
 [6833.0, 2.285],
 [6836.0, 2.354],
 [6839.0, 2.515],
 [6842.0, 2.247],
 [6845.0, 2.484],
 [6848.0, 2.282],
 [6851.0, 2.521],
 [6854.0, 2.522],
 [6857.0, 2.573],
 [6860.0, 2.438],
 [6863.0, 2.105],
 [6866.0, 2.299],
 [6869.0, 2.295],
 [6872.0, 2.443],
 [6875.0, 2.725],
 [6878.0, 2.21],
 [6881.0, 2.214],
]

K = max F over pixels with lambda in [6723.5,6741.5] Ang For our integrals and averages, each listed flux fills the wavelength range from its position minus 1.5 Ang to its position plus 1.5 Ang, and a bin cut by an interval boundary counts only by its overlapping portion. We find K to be 2.324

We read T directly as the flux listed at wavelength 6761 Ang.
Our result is 2.439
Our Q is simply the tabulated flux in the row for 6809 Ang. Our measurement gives 2.344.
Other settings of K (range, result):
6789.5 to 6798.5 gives 2.326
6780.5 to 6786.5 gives 2.608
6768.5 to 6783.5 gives 2.409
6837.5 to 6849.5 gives 2.515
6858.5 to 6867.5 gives 2.438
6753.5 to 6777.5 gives 2.647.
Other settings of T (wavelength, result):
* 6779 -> 2.227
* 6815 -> 2.545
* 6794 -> 2.277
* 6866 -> 2.299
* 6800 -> 2.252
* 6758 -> 2.461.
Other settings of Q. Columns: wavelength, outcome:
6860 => 2.438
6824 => 2.483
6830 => 2.029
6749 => 2.574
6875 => 2.725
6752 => 2.344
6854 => 2.522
